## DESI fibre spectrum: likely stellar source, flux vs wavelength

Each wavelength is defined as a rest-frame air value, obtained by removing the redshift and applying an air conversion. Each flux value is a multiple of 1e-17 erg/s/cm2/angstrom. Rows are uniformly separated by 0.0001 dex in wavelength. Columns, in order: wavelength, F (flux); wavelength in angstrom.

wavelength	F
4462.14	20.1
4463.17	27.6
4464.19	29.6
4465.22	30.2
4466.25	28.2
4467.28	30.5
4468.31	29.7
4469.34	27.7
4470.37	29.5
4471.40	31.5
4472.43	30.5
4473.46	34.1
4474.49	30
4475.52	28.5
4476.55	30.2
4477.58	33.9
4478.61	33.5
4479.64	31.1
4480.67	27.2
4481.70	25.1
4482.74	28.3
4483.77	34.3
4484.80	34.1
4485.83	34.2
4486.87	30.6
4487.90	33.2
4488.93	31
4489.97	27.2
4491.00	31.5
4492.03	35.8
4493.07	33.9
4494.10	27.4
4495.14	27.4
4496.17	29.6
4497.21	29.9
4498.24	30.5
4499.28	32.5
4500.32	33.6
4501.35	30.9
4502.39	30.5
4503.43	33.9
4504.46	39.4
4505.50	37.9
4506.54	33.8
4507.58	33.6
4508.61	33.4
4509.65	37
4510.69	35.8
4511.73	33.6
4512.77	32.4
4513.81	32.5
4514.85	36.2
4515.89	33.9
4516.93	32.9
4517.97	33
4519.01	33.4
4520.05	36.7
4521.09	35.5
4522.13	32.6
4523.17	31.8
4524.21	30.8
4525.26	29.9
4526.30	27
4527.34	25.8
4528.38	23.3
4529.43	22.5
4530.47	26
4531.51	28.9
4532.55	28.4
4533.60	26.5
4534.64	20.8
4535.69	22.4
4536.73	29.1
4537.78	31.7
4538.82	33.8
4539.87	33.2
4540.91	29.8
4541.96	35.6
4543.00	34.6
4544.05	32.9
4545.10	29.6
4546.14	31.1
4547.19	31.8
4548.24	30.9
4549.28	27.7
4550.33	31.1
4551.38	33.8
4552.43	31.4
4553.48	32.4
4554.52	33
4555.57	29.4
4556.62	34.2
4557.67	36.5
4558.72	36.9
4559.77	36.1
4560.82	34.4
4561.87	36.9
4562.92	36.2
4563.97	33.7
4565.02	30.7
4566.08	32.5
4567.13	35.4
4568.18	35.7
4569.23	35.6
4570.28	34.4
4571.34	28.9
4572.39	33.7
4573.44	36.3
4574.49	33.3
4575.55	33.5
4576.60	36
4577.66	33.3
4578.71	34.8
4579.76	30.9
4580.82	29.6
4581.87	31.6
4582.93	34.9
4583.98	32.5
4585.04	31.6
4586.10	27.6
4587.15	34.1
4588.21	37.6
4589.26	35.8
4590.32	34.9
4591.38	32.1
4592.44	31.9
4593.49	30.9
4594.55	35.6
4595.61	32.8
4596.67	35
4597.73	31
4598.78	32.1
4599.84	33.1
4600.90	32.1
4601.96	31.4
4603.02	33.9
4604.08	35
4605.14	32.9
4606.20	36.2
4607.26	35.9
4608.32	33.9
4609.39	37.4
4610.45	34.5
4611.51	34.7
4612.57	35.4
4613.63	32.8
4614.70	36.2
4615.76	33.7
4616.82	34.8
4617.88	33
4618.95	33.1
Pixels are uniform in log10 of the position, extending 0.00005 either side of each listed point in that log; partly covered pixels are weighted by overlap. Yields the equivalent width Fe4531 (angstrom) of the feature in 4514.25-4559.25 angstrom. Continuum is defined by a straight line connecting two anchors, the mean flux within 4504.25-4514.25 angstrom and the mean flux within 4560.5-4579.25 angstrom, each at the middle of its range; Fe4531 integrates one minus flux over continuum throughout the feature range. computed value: 4.7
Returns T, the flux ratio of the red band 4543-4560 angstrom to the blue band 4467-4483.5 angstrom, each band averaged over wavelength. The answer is 1.08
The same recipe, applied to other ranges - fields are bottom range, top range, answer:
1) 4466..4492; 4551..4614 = 1.10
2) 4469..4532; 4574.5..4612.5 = 1.06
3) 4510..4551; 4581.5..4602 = 1.07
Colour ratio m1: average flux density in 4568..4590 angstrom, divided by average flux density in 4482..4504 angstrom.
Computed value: 1.06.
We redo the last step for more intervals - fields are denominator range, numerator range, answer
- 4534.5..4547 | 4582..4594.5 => 1.08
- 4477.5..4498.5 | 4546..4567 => 1.07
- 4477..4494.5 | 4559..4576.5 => 1.09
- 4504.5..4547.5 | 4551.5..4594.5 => 1.07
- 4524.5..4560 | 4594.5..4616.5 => 1.13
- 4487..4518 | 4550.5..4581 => 1.03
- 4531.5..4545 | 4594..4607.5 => 1.12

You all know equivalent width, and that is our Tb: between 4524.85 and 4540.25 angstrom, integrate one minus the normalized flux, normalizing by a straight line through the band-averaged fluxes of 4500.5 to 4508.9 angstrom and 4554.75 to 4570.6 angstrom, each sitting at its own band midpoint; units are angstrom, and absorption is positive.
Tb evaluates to 3.2 angstrom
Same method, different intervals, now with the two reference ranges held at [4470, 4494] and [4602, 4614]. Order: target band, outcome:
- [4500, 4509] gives -0.6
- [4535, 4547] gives 0.6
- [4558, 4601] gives 0.4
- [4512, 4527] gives -0.2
